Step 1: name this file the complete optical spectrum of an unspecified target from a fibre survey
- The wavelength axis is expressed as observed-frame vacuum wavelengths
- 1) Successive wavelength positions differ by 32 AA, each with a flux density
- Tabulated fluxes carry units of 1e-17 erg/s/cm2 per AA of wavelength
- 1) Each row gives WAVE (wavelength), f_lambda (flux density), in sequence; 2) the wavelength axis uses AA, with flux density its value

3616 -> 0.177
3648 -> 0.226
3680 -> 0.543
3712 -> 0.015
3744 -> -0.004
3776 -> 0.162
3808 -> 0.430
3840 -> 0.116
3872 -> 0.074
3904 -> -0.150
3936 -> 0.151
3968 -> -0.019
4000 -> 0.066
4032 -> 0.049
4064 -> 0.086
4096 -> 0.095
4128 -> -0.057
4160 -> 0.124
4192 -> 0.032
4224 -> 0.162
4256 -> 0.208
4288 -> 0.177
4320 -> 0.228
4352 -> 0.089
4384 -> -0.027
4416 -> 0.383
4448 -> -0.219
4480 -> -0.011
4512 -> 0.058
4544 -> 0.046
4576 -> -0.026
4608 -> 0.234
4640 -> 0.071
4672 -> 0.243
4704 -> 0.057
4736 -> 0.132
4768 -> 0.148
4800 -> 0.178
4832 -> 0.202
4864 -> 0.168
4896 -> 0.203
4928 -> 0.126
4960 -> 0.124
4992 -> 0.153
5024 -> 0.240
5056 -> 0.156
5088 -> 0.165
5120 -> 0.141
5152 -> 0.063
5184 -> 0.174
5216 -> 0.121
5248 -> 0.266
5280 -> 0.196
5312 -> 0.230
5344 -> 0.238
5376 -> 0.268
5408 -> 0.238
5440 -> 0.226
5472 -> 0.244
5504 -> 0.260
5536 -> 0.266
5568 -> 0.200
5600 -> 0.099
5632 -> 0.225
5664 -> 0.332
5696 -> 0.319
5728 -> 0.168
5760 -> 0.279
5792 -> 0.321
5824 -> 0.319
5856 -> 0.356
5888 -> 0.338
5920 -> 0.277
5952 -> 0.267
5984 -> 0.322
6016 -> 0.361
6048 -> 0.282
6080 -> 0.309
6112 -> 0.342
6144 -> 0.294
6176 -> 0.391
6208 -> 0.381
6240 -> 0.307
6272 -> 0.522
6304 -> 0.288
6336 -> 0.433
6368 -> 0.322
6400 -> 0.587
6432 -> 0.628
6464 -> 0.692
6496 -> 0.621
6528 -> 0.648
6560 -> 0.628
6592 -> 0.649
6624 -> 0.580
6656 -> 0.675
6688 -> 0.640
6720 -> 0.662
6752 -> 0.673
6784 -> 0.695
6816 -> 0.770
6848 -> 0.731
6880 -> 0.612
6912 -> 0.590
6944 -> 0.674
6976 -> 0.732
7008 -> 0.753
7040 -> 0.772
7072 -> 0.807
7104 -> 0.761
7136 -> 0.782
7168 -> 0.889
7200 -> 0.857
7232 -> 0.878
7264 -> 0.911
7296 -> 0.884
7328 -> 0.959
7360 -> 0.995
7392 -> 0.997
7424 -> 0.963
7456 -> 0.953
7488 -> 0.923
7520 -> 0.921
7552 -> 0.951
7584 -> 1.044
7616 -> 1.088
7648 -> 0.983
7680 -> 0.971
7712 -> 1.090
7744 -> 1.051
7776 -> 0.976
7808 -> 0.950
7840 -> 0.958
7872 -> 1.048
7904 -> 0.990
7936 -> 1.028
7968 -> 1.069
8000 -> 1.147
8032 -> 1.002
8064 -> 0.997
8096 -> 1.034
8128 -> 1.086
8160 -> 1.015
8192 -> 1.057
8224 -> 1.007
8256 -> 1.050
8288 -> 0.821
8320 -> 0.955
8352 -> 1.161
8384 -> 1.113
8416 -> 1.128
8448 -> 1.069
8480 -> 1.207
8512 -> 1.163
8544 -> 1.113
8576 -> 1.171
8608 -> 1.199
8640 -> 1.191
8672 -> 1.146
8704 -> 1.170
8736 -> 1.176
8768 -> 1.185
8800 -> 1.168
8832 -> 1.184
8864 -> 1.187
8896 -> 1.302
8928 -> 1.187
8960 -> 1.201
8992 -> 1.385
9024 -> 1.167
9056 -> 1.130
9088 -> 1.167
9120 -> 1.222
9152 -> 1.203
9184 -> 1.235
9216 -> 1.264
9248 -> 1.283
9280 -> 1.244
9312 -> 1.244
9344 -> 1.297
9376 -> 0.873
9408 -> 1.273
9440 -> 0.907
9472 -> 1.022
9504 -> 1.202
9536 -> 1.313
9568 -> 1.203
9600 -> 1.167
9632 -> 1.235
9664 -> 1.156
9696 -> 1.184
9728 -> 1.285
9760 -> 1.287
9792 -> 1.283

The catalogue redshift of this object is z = 0.60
